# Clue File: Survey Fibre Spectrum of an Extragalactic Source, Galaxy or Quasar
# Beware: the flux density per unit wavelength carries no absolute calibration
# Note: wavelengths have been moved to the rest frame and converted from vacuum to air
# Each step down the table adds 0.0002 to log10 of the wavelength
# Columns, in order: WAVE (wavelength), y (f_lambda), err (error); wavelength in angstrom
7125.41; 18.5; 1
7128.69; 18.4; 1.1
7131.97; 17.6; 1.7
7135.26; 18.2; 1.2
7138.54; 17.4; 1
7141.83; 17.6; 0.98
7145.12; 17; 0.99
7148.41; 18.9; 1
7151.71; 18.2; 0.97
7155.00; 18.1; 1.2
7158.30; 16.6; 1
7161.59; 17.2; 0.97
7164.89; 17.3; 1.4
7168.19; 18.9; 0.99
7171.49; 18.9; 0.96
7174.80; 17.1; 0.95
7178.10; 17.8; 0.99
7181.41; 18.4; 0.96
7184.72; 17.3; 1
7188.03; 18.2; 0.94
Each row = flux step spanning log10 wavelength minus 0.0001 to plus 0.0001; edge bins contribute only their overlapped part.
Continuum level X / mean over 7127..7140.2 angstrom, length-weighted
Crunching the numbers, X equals 17.9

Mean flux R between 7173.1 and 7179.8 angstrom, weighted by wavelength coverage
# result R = 17.5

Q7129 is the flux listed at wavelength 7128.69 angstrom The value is 18.4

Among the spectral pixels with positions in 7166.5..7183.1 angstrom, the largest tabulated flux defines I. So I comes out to 18.9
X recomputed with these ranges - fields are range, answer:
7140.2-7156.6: 18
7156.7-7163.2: 16.9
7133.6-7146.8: 17.6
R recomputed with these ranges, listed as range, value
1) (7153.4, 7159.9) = 17.3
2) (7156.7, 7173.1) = 17.8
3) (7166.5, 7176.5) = 18.3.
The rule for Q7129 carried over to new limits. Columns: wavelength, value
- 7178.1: 17.8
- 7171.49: 18.9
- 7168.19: 18.9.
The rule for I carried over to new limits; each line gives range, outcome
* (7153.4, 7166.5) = 18.1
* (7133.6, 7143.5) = 18.2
